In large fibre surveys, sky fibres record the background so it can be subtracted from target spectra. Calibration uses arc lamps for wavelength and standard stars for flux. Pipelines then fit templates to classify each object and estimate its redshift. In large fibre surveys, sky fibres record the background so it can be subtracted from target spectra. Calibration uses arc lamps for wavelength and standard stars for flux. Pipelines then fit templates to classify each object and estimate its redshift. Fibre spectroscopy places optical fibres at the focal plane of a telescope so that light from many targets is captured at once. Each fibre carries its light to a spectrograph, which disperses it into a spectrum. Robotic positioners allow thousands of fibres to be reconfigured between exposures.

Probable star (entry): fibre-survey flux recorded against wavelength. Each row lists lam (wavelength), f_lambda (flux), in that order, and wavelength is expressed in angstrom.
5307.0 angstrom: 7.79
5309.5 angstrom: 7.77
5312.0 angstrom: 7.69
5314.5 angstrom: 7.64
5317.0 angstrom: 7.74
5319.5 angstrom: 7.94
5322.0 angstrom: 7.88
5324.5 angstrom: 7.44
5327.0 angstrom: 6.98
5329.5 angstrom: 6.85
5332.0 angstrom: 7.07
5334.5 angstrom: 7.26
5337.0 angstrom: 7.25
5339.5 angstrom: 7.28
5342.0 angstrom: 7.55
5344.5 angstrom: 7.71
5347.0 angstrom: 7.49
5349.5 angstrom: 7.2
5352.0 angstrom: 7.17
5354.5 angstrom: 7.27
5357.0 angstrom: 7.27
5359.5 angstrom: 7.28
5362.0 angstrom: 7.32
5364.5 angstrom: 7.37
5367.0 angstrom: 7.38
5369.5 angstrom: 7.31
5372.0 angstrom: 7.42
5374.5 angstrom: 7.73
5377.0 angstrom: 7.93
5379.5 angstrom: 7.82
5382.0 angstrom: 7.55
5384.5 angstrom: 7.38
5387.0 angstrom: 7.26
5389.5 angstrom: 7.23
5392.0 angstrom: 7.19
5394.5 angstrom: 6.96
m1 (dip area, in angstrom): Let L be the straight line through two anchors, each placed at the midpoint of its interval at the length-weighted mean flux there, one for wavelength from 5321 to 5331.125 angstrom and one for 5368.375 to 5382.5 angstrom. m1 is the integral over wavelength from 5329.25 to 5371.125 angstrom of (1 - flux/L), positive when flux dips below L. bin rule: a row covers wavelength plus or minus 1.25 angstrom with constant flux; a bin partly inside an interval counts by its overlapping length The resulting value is 0.8 angstrom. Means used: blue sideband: 7.26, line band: 7.31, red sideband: 7.63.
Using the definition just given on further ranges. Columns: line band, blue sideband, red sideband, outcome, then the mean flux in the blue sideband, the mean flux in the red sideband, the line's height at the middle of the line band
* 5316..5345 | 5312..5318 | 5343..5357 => 0.55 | 7.69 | 7.36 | 7.54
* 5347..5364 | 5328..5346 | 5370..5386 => 0.36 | 7.28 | 7.62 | 7.43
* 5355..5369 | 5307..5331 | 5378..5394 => 0.24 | 7.56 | 7.39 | 7.45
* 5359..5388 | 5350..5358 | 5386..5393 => -1.03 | 7.23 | 7.23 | 7.23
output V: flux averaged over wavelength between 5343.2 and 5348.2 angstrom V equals 7.6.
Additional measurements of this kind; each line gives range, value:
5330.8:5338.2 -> 7.19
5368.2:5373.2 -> 7.36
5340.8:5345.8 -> 7.63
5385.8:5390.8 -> 7.24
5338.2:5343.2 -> 7.41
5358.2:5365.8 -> 7.32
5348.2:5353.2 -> 7.19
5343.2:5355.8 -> 7.37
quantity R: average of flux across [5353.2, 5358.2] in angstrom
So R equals 7.27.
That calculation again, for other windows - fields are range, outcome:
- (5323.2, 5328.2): 7.22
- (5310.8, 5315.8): 7.67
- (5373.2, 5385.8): 7.68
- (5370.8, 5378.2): 7.69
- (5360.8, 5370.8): 7.35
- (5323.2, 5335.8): 7.12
